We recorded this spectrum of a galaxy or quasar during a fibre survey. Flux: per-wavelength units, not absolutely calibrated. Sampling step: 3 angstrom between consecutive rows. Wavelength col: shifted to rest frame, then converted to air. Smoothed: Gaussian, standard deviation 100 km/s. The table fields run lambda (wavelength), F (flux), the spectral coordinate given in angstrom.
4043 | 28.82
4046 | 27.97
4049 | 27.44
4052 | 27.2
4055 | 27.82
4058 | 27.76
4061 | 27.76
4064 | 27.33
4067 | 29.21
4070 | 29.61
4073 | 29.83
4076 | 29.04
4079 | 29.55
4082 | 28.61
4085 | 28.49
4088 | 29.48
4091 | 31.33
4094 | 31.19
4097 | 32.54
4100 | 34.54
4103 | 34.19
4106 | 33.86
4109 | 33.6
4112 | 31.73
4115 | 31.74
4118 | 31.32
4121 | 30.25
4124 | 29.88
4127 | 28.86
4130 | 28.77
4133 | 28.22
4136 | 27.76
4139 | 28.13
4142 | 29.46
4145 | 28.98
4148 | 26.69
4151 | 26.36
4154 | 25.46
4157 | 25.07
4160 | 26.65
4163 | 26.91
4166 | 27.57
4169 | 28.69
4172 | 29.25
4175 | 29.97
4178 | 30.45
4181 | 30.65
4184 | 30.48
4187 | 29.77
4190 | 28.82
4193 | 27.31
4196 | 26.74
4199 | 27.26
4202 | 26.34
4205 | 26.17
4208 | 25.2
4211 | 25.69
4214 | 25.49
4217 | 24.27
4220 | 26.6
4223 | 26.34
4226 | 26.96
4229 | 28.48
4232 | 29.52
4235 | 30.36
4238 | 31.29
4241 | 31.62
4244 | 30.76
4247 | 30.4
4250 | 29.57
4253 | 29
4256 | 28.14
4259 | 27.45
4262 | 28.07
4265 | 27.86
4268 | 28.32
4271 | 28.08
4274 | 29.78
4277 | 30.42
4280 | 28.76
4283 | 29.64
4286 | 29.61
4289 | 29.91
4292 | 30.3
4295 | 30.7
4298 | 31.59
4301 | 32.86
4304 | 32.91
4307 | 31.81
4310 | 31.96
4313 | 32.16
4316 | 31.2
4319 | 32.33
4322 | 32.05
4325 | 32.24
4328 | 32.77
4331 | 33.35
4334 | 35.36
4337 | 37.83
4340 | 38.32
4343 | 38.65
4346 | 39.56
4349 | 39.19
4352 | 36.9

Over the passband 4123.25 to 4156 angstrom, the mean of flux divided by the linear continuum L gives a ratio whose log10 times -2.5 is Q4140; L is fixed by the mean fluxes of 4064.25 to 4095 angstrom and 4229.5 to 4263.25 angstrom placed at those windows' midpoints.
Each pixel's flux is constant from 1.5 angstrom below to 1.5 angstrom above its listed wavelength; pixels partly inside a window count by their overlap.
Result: 0.06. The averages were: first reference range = 29.5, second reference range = 29.6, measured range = 28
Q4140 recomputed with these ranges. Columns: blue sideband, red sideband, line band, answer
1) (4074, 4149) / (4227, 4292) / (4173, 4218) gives 0.08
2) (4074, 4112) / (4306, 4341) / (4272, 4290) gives 0.12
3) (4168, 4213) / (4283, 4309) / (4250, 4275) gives 0.07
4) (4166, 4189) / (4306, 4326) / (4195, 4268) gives 0.10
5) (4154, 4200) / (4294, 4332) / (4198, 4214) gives 0.12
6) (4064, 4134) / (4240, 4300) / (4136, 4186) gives 0.08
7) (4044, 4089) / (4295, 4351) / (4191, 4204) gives 0.16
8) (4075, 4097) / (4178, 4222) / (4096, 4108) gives -0.15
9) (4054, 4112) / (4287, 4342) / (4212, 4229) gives 0.21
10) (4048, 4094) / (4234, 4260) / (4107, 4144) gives -0.03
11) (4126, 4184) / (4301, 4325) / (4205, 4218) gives 0.17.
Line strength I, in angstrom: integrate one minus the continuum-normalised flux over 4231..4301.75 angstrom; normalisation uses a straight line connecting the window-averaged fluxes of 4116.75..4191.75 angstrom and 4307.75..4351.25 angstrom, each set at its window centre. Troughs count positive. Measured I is 6.1 angstrom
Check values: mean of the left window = 28.6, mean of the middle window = 29.7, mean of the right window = 34.8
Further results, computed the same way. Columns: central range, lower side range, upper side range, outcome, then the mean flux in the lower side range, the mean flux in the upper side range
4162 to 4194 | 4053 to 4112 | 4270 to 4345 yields 2.1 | 30.3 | 32.3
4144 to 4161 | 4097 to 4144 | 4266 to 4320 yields 2.4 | 30.9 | 30.6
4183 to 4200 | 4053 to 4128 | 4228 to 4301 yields 0.9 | 30.4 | 29.6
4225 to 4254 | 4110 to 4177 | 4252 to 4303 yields -0.6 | 28.6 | 29.5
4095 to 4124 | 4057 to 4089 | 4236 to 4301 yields -3.5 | 28.8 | 29.7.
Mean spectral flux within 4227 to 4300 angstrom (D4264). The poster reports 29.6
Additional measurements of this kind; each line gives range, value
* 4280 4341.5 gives 32.4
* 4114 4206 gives 28.4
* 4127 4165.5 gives 27.4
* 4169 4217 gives 27.9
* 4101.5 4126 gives 32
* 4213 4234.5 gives 27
